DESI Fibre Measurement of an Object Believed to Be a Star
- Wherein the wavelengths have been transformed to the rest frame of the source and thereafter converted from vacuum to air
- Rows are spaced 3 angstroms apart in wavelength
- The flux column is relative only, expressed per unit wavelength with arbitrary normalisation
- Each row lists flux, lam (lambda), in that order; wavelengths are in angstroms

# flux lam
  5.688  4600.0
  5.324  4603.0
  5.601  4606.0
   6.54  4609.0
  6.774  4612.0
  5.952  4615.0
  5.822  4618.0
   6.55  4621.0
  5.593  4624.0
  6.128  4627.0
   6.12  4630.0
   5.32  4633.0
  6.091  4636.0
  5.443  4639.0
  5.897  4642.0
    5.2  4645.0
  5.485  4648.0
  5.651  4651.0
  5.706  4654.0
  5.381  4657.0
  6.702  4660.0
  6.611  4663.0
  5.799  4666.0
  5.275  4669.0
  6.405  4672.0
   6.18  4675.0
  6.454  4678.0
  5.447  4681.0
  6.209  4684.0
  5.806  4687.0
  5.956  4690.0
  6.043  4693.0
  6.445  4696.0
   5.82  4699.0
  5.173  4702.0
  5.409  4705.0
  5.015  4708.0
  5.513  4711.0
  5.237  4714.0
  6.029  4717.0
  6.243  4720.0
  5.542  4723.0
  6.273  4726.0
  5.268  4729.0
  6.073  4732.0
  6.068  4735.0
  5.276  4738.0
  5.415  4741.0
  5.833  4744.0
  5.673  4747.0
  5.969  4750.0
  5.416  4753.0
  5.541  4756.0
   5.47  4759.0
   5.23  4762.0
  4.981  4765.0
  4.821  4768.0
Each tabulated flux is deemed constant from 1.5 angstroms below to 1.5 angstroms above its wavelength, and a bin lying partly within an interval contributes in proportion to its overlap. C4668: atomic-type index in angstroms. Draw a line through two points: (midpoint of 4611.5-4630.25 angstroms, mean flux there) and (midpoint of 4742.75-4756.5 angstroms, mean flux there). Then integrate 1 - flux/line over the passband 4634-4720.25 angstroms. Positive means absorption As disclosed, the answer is 1.7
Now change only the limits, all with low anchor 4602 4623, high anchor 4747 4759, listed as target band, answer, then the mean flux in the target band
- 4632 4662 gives 1.32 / 5.71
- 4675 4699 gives -0.84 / 6.05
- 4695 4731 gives 0.61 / 5.66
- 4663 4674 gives -0.09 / 5.95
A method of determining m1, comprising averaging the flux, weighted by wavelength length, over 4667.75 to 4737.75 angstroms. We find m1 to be 5.81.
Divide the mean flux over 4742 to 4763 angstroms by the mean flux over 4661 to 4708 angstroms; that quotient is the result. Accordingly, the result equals 0.9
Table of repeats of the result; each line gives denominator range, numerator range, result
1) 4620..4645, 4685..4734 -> 0.98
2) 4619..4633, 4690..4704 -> 0.98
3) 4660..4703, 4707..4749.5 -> 0.95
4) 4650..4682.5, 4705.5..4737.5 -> 0.96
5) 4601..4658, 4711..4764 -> 0.97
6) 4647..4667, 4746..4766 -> 0.93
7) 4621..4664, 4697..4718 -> 0.94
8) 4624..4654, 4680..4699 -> 1.05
